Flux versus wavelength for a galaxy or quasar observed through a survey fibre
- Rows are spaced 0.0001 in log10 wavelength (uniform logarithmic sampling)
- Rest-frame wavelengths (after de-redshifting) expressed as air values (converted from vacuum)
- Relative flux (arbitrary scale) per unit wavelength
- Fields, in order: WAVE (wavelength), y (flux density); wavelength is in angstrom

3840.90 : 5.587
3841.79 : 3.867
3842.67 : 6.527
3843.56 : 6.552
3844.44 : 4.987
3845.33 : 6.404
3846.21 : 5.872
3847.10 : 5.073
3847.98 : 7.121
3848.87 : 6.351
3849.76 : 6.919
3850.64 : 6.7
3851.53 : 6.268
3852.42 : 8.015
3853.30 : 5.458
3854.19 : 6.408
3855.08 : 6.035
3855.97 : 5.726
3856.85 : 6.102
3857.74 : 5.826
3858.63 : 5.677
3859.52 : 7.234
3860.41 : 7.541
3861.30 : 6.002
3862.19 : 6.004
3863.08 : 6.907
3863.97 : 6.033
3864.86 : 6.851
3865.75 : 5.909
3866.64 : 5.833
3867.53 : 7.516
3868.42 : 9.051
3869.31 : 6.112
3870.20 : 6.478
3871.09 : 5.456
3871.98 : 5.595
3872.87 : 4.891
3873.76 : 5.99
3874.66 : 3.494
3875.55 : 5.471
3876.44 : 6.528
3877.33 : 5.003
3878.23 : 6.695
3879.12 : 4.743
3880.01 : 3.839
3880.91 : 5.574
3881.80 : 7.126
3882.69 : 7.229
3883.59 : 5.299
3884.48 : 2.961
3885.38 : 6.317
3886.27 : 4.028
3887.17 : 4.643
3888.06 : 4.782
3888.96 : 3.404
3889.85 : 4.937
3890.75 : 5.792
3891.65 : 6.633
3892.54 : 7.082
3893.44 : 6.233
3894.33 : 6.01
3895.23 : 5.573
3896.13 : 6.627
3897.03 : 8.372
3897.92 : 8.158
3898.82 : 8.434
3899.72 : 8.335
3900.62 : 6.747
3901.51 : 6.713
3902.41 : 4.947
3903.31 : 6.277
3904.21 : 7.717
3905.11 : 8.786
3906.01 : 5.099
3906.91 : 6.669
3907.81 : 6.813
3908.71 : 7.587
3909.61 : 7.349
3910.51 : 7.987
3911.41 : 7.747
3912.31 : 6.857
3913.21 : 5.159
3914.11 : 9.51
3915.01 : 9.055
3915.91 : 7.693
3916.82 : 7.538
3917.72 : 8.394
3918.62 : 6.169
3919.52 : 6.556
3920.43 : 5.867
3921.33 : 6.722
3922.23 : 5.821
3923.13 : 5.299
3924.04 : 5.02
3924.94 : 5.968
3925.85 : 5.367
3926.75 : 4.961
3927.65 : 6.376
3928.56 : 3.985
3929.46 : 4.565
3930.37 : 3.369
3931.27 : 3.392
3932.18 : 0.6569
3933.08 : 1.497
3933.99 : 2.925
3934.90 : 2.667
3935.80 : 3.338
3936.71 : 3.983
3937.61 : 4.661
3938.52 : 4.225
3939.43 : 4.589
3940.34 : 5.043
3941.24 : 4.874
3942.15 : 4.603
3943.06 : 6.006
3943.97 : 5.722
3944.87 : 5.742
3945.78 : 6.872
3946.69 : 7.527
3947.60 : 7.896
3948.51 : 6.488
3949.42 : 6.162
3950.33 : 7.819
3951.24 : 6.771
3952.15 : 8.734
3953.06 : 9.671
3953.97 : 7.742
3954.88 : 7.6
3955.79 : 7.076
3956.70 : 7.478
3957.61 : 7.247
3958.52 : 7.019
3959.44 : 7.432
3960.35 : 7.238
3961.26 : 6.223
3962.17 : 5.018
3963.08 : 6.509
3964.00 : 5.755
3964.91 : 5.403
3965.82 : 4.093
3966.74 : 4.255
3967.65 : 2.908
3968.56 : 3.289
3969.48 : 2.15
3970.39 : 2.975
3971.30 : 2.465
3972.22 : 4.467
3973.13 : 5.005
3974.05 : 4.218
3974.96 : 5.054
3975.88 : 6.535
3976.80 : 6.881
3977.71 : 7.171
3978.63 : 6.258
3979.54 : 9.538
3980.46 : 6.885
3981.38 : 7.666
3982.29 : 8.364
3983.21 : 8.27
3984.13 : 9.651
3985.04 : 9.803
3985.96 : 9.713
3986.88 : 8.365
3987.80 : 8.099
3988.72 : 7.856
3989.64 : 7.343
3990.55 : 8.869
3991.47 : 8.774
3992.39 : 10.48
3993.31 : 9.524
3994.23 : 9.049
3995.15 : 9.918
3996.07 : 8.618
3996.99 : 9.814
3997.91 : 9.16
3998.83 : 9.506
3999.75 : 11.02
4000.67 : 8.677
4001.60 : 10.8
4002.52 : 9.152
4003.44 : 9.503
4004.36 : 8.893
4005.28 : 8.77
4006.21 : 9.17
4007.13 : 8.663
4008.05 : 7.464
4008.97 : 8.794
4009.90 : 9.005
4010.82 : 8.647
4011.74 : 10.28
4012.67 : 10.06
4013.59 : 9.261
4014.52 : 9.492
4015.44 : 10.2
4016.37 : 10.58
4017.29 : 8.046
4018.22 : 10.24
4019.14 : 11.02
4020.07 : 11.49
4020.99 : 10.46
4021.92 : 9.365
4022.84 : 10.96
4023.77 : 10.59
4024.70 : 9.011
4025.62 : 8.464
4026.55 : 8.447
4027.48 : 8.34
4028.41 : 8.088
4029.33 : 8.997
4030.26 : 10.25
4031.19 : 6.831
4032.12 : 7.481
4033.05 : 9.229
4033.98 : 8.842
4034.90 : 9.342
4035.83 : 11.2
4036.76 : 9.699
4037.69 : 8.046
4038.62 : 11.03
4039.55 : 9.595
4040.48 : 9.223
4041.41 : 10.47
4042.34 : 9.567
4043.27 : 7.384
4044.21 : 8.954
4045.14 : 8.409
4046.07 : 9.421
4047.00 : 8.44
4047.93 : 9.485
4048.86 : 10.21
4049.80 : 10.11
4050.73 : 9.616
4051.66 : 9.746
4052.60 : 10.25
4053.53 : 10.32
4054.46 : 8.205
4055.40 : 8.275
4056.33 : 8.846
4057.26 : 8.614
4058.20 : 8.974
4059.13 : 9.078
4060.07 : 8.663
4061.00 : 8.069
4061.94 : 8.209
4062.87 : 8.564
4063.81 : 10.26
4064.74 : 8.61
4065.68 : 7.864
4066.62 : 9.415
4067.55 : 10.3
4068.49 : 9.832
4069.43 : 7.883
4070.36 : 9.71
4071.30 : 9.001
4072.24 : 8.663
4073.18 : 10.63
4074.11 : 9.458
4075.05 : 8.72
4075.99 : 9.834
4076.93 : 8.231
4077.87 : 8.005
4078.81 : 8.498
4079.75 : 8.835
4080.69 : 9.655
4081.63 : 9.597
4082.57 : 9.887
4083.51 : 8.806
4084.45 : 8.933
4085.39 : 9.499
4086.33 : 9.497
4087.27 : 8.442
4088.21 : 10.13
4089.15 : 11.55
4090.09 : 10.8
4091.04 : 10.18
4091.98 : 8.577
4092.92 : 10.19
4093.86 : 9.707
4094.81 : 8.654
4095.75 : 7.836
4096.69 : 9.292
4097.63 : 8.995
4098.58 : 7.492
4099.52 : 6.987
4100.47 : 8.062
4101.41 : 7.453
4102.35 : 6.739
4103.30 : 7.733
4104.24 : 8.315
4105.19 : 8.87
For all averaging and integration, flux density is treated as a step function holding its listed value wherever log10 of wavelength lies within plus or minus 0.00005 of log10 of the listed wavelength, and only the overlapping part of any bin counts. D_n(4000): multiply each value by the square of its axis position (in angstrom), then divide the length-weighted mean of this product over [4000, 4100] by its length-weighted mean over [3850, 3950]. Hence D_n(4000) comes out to 1.7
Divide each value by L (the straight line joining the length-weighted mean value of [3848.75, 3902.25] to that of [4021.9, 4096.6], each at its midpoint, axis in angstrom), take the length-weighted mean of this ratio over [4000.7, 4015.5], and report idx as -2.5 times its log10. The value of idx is -0.11 mag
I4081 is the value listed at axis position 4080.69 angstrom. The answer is 9.655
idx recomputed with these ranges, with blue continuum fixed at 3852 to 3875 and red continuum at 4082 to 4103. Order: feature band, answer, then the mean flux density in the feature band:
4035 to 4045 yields -0.14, 9.47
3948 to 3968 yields 0.12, 6.6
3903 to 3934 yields 0.14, 6.06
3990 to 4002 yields -0.21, 9.53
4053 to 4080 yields -0.04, 8.96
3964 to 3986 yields 0.28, 5.89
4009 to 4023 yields -0.22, 9.88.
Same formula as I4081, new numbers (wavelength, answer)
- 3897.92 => 8.158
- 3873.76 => 5.99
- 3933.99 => 2.925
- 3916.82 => 7.538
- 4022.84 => 10.96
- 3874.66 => 3.494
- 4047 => 8.44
